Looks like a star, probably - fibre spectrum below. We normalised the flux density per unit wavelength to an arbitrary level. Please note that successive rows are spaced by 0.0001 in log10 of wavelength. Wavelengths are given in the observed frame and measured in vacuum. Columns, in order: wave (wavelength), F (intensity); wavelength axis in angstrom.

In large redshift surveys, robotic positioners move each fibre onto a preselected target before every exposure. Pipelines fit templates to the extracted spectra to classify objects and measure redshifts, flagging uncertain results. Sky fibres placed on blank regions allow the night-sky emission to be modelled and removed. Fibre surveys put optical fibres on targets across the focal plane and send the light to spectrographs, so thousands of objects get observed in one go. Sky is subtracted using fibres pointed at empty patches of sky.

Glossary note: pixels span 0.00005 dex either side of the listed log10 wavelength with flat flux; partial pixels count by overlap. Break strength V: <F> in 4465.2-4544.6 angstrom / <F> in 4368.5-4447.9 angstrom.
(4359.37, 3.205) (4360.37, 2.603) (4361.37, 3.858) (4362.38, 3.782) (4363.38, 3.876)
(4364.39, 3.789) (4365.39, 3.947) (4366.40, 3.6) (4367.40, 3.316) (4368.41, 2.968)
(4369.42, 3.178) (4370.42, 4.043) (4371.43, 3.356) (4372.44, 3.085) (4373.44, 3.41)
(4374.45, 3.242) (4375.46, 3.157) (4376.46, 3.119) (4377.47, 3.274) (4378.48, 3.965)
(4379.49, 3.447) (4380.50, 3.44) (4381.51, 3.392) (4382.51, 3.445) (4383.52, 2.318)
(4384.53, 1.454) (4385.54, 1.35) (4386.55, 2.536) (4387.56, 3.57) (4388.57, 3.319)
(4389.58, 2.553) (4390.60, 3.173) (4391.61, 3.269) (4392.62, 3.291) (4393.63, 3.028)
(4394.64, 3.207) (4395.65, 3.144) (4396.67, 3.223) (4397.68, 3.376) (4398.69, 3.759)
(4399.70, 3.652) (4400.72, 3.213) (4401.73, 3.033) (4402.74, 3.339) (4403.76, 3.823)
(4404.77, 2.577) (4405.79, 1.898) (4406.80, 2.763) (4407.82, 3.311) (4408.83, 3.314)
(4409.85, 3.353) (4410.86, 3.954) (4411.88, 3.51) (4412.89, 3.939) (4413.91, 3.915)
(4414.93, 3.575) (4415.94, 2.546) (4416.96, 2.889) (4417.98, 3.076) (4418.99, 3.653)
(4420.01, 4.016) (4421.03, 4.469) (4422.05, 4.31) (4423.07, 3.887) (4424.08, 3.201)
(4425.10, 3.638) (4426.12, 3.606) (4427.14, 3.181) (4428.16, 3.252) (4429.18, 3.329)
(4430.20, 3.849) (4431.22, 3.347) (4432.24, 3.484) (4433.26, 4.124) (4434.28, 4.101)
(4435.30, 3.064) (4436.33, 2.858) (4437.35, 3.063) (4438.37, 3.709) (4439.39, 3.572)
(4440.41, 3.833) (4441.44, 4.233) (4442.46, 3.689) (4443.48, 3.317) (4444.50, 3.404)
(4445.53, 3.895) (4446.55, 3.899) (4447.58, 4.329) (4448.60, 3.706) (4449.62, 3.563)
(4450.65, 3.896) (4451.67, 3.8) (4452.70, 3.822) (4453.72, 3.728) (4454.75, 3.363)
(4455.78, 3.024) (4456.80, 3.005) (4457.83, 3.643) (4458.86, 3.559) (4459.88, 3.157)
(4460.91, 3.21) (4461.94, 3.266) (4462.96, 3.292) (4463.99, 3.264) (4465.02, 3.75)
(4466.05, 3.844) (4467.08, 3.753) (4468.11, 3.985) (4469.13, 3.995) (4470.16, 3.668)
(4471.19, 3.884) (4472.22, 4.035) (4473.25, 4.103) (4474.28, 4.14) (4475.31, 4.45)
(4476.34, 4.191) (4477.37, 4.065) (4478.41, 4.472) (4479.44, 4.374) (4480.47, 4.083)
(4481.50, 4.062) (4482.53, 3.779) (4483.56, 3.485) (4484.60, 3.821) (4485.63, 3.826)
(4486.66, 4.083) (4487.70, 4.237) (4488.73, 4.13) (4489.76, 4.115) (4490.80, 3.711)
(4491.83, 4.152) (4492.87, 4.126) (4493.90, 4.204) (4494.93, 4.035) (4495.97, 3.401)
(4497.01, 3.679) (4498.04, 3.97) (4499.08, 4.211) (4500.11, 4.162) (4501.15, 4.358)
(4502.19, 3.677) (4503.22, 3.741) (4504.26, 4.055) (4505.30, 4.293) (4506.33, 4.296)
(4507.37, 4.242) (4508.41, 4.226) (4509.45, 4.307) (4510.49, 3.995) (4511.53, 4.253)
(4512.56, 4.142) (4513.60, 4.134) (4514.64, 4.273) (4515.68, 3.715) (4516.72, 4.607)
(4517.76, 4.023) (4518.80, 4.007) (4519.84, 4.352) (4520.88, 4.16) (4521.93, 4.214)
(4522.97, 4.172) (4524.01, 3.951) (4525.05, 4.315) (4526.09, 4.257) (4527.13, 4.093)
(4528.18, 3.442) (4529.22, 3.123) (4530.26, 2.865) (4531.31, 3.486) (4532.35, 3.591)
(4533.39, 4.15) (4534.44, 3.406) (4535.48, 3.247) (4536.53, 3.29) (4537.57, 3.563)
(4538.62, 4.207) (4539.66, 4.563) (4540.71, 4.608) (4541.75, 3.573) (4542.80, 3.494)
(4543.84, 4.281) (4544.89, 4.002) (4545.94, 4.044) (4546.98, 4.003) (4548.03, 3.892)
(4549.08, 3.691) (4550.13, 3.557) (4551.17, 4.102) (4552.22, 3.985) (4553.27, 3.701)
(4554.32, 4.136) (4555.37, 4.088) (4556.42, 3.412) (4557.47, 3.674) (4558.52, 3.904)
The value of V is 1.2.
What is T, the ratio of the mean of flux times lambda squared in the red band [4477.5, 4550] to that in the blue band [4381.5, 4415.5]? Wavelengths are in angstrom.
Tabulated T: 1.3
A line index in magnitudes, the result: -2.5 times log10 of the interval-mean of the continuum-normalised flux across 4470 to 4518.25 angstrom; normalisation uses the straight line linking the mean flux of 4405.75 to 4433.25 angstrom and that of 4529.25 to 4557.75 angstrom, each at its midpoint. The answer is -0.11 mag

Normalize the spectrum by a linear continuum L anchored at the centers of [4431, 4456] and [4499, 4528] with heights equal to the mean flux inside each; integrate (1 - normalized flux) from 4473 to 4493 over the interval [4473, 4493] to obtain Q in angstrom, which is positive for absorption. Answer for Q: -0.7 angstrom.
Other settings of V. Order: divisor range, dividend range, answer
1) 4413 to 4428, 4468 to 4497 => 1.12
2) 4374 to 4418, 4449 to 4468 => 1.11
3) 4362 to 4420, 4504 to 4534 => 1.24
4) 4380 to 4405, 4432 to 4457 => 1.18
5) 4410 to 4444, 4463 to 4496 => 1.11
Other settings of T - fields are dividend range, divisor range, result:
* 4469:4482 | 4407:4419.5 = 1.24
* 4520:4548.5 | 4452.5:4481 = 1.06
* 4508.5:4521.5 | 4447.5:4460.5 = 1.20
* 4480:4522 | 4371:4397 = 1.39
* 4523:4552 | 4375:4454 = 1.19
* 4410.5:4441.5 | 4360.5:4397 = 1.14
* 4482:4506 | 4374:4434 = 1.25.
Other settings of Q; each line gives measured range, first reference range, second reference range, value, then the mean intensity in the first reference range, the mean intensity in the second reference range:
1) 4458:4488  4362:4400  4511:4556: -1.6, 3.23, 3.92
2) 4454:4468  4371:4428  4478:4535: 1.0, 3.26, 4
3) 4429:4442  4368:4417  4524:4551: -0.9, 3.18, 3.8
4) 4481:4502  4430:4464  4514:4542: -1.3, 3.56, 3.9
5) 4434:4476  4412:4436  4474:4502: 1.6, 3.58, 4.04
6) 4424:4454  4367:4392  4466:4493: 0.2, 3.09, 4.02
